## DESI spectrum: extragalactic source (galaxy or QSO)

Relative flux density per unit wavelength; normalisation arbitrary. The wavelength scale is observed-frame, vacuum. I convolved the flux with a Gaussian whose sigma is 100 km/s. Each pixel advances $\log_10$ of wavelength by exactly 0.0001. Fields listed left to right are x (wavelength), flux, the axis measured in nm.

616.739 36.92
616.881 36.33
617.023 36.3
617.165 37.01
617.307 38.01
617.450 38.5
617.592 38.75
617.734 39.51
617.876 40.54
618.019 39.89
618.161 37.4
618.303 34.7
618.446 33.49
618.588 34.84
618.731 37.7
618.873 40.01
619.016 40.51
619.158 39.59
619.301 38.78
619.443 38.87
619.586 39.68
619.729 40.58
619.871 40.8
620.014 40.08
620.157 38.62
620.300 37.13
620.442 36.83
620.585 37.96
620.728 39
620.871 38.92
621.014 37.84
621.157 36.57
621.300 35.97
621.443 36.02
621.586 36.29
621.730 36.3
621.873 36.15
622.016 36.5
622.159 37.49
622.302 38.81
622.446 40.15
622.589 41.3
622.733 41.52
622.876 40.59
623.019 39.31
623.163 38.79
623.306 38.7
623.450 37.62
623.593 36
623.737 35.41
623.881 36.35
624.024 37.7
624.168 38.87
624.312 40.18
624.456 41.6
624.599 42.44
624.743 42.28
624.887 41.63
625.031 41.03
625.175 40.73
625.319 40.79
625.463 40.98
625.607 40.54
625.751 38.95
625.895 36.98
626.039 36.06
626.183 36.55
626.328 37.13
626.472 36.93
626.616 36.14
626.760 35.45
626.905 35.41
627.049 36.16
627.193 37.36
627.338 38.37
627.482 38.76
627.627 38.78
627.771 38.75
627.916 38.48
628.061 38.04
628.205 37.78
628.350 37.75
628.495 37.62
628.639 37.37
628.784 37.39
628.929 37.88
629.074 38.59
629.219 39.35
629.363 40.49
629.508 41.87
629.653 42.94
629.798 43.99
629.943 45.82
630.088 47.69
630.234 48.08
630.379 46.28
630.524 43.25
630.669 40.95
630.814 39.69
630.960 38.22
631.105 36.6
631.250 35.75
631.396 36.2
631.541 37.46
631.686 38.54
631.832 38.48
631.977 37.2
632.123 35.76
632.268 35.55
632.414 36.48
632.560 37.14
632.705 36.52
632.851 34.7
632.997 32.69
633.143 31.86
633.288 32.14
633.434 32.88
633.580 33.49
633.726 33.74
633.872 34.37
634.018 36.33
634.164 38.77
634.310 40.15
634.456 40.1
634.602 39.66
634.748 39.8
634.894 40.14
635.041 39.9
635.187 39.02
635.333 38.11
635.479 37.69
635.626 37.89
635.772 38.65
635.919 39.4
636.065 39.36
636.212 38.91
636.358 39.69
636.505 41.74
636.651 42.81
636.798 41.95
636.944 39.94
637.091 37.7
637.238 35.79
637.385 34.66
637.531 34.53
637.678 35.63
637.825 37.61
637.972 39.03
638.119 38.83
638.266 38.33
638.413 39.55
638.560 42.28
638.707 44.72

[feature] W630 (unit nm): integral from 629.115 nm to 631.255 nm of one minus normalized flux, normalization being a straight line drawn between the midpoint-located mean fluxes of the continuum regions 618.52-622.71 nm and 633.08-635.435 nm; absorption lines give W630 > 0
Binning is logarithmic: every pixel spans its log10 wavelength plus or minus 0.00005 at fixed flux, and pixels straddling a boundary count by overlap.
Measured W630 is -0.28 nm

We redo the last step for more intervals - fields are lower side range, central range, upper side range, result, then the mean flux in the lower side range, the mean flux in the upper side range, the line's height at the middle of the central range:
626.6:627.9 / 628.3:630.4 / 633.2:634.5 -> -0.27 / 37.3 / 35.6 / 36.8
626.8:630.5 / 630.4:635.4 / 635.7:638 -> 0.26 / 40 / 38.6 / 39.3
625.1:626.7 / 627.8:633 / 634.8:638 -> -0.10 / 38.3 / 38.6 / 38.5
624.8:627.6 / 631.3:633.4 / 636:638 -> 0.15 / 38.2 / 38.5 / 38.4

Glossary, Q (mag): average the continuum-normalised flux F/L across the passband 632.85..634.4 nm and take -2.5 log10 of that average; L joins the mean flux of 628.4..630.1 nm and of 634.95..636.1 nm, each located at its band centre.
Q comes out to 0.14 mag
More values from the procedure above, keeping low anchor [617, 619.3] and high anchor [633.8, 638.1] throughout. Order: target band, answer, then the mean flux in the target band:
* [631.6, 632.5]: 0.04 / 37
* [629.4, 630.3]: -0.17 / 44.8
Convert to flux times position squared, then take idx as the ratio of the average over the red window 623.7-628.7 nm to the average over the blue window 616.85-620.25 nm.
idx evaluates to 1.03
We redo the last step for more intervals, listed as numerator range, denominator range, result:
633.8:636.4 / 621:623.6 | 1.06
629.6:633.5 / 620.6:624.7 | 1.04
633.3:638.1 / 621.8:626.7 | 1.01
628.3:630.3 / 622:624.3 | 1.09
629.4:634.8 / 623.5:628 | 1.02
